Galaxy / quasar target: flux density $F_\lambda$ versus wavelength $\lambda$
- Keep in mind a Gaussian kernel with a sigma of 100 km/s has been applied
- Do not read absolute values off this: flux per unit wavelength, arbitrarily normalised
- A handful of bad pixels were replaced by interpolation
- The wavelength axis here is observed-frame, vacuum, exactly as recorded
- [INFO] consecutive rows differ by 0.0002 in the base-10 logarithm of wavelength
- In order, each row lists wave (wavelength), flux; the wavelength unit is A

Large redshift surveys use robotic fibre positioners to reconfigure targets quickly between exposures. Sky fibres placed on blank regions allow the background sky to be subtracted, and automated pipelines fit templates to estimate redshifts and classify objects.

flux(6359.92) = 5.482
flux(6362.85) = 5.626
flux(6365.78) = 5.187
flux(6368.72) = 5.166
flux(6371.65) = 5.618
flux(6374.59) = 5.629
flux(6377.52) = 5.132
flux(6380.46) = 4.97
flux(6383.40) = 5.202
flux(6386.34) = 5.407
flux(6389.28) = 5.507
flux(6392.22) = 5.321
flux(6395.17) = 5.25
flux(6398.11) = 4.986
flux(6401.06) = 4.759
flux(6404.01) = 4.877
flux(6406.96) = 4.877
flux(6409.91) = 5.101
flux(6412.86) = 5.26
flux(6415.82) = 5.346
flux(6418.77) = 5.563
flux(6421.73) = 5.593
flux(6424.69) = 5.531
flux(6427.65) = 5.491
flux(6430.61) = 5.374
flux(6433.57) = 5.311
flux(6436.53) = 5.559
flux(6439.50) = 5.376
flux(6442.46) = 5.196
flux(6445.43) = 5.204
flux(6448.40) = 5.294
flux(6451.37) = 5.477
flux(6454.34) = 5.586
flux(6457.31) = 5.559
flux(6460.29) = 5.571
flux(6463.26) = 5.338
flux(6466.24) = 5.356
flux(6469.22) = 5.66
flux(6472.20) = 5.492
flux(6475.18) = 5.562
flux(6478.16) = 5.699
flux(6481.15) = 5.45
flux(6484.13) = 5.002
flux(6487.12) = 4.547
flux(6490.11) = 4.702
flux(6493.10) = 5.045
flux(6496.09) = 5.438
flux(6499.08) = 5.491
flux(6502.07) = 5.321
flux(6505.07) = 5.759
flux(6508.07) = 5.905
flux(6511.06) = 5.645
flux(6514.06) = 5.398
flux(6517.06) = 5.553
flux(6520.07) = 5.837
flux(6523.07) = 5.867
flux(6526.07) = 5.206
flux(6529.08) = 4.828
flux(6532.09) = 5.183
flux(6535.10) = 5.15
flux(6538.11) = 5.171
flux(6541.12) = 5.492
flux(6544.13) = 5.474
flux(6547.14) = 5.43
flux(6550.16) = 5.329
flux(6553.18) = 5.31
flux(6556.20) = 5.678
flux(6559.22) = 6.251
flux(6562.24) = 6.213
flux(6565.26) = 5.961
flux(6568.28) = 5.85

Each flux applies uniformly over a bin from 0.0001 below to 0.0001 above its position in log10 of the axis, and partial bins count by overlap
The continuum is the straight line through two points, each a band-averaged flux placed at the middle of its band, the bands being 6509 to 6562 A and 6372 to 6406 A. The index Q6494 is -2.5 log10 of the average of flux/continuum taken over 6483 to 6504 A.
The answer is 0.064 mag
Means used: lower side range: 5.19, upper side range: 5.48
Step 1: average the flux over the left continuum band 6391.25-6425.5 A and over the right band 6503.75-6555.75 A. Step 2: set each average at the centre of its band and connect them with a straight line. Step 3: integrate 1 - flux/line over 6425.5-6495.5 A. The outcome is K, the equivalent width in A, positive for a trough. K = -0.55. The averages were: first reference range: 5.2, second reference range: 5.45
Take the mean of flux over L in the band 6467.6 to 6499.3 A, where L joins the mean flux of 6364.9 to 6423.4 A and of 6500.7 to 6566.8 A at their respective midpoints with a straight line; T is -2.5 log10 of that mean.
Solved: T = 0.03 mag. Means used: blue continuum 5.24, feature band 5.27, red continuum 5.54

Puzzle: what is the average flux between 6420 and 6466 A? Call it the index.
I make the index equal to 5.43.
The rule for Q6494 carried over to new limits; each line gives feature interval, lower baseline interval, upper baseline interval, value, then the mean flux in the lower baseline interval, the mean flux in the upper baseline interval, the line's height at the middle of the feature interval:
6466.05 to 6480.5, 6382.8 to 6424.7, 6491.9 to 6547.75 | -0.04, 5.23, 5.43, 5.35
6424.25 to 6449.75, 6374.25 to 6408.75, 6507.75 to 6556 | -0.03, 5.14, 5.42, 5.23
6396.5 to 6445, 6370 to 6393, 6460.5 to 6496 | 0.01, 5.35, 5.28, 5.32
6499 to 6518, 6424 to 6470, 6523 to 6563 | -0.03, 5.43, 5.44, 5.44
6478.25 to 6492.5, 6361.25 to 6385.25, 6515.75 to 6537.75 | 0.07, 5.32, 5.36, 5.35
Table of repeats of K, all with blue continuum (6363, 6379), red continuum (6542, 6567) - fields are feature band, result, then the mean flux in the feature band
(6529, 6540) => 1.0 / 5.13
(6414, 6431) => -0.1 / 5.48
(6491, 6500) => 0.5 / 5.27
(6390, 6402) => 0.7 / 5.12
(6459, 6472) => 0.1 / 5.48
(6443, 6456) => 0.3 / 5.38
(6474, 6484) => 0.1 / 5.49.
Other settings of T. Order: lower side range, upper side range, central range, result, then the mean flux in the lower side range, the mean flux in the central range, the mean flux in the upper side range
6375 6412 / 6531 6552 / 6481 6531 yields -0.01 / 5.13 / 5.35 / 5.32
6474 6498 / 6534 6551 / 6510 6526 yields -0.07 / 5.18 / 5.62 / 5.35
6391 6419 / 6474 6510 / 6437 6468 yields -0.04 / 5.11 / 5.4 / 5.33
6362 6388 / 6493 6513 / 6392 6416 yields 0.07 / 5.32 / 5.06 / 5.55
